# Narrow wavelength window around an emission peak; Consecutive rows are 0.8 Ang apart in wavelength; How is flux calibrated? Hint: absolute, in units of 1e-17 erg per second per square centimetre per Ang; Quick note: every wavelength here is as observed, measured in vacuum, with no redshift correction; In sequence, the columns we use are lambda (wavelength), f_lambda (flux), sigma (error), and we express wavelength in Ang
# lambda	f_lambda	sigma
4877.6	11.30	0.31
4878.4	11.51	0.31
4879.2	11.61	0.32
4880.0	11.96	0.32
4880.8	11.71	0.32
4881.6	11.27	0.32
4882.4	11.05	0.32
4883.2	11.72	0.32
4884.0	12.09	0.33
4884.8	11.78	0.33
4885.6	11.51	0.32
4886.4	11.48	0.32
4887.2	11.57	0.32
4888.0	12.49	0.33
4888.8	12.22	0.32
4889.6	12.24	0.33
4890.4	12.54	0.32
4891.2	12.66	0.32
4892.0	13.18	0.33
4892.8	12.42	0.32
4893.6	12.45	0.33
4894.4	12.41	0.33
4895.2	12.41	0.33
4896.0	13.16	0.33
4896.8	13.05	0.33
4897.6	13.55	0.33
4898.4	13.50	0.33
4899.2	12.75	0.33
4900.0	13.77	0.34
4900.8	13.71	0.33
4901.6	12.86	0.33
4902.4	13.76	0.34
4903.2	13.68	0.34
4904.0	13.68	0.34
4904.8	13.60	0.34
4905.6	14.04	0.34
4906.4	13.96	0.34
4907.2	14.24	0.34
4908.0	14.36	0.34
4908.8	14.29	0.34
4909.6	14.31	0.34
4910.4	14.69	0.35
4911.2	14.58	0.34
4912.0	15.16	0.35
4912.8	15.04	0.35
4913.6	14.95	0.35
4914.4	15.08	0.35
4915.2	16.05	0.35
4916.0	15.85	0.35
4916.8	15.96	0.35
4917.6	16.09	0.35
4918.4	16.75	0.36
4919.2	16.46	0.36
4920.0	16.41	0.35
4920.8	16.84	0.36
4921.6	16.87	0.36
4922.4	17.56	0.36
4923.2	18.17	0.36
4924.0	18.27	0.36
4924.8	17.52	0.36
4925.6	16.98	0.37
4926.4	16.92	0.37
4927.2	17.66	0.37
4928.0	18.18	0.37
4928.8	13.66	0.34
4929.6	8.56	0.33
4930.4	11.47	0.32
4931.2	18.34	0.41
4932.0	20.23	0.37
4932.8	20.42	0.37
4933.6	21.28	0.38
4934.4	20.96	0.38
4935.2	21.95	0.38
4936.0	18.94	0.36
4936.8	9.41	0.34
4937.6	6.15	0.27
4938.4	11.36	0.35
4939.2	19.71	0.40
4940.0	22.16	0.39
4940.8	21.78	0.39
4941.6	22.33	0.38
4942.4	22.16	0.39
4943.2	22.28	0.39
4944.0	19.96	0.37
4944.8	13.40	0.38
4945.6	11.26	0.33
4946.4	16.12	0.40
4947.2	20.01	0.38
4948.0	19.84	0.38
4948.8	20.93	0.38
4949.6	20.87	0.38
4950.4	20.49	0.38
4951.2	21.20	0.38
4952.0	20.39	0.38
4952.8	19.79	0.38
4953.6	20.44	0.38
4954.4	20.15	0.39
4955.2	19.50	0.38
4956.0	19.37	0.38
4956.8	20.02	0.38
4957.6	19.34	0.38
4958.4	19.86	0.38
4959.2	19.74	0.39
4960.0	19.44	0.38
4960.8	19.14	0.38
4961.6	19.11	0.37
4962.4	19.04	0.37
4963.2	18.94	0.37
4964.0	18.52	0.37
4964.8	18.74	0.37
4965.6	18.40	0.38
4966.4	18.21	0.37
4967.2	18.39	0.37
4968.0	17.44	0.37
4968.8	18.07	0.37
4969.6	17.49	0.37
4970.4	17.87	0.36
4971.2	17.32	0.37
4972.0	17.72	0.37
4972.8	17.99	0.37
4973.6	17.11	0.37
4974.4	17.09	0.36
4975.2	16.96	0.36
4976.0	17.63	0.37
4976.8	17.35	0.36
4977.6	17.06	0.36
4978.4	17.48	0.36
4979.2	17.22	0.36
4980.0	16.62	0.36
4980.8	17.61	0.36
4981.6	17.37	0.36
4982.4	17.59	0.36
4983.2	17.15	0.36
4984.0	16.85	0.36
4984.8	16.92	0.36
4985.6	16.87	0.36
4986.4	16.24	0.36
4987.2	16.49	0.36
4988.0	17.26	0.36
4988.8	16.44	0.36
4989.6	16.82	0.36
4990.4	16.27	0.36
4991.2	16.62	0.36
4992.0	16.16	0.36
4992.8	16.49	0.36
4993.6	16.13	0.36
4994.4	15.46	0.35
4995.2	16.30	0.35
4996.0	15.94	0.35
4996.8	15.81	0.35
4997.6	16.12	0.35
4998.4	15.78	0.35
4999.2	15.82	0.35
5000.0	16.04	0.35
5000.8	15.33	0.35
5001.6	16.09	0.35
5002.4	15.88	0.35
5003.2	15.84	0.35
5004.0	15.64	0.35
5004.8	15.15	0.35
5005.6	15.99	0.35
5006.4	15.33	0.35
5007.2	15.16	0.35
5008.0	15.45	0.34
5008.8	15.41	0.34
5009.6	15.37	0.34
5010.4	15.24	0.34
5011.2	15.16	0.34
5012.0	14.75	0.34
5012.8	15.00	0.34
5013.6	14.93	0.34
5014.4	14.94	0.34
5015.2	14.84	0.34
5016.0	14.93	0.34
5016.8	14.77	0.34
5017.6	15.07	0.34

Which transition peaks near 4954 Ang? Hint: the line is C IV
